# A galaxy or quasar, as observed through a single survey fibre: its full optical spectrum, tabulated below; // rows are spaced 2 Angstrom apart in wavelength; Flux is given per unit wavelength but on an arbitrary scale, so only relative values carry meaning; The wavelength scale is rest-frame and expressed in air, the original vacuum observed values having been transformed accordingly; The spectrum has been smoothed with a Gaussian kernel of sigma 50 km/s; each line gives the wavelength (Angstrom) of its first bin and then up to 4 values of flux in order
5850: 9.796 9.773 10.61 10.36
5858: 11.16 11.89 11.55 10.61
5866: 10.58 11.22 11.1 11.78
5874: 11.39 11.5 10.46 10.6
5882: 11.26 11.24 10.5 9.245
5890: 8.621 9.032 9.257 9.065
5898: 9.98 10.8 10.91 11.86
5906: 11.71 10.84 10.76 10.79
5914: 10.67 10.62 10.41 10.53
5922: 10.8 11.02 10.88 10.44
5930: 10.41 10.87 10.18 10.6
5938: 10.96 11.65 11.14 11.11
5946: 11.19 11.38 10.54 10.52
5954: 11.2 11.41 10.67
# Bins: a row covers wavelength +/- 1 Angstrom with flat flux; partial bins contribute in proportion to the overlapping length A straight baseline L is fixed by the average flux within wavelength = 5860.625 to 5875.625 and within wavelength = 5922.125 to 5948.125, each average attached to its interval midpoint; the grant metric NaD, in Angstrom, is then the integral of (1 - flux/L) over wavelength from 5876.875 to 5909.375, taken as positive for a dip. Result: 2.2 Angstrom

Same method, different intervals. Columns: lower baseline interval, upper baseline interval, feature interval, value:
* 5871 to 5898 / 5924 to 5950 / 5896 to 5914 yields -0.5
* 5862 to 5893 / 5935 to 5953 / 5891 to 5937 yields 1.3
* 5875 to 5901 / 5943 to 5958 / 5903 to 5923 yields -0.8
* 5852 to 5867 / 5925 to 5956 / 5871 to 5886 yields -0.3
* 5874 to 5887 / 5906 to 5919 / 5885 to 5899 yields 1.9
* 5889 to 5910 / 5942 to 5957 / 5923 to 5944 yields -0.1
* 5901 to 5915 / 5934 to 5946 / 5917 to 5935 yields 0.7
